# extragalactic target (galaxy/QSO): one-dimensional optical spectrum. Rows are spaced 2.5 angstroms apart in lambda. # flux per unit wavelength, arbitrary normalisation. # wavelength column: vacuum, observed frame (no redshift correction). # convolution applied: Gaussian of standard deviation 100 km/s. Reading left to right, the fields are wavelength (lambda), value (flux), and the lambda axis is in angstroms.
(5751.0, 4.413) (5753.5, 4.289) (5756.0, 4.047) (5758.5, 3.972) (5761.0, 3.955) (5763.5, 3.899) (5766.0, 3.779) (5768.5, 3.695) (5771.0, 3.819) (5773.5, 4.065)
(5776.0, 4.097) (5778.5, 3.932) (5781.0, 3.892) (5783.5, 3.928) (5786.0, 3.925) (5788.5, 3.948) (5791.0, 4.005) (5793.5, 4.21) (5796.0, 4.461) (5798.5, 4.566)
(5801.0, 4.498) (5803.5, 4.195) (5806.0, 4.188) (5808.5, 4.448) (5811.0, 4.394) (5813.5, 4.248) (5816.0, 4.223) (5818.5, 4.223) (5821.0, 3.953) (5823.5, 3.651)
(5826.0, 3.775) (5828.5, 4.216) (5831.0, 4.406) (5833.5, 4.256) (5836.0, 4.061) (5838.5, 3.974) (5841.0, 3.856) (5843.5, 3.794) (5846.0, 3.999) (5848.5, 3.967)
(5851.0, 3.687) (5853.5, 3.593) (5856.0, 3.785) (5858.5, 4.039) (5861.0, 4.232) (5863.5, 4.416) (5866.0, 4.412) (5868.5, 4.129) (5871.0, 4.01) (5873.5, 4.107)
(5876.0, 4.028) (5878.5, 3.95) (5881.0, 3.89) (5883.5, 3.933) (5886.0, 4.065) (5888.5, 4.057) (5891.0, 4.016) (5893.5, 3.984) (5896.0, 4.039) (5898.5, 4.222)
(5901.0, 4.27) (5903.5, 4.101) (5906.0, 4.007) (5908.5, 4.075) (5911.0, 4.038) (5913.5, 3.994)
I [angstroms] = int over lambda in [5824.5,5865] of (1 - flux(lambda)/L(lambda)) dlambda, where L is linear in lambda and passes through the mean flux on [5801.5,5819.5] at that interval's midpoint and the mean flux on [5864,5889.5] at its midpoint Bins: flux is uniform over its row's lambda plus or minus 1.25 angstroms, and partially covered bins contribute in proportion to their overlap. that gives 1.6 angstroms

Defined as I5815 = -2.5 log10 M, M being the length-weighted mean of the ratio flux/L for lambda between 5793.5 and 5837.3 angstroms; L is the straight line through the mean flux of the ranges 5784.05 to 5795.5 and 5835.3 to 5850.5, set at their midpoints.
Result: -0.062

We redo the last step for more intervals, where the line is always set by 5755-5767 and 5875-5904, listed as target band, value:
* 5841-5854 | 0.05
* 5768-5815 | -0.05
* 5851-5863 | 0.03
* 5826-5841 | -0.03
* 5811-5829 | -0.02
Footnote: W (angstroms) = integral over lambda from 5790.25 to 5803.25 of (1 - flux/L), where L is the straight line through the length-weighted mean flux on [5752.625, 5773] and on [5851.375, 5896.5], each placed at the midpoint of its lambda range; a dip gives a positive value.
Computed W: -1.3 angstroms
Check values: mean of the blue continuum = 3.93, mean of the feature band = 4.35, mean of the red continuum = 4.03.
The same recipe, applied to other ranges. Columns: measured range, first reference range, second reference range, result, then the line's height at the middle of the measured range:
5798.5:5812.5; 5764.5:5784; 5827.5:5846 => -1.3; 3.99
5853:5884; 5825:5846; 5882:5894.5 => -0.2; 4.02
